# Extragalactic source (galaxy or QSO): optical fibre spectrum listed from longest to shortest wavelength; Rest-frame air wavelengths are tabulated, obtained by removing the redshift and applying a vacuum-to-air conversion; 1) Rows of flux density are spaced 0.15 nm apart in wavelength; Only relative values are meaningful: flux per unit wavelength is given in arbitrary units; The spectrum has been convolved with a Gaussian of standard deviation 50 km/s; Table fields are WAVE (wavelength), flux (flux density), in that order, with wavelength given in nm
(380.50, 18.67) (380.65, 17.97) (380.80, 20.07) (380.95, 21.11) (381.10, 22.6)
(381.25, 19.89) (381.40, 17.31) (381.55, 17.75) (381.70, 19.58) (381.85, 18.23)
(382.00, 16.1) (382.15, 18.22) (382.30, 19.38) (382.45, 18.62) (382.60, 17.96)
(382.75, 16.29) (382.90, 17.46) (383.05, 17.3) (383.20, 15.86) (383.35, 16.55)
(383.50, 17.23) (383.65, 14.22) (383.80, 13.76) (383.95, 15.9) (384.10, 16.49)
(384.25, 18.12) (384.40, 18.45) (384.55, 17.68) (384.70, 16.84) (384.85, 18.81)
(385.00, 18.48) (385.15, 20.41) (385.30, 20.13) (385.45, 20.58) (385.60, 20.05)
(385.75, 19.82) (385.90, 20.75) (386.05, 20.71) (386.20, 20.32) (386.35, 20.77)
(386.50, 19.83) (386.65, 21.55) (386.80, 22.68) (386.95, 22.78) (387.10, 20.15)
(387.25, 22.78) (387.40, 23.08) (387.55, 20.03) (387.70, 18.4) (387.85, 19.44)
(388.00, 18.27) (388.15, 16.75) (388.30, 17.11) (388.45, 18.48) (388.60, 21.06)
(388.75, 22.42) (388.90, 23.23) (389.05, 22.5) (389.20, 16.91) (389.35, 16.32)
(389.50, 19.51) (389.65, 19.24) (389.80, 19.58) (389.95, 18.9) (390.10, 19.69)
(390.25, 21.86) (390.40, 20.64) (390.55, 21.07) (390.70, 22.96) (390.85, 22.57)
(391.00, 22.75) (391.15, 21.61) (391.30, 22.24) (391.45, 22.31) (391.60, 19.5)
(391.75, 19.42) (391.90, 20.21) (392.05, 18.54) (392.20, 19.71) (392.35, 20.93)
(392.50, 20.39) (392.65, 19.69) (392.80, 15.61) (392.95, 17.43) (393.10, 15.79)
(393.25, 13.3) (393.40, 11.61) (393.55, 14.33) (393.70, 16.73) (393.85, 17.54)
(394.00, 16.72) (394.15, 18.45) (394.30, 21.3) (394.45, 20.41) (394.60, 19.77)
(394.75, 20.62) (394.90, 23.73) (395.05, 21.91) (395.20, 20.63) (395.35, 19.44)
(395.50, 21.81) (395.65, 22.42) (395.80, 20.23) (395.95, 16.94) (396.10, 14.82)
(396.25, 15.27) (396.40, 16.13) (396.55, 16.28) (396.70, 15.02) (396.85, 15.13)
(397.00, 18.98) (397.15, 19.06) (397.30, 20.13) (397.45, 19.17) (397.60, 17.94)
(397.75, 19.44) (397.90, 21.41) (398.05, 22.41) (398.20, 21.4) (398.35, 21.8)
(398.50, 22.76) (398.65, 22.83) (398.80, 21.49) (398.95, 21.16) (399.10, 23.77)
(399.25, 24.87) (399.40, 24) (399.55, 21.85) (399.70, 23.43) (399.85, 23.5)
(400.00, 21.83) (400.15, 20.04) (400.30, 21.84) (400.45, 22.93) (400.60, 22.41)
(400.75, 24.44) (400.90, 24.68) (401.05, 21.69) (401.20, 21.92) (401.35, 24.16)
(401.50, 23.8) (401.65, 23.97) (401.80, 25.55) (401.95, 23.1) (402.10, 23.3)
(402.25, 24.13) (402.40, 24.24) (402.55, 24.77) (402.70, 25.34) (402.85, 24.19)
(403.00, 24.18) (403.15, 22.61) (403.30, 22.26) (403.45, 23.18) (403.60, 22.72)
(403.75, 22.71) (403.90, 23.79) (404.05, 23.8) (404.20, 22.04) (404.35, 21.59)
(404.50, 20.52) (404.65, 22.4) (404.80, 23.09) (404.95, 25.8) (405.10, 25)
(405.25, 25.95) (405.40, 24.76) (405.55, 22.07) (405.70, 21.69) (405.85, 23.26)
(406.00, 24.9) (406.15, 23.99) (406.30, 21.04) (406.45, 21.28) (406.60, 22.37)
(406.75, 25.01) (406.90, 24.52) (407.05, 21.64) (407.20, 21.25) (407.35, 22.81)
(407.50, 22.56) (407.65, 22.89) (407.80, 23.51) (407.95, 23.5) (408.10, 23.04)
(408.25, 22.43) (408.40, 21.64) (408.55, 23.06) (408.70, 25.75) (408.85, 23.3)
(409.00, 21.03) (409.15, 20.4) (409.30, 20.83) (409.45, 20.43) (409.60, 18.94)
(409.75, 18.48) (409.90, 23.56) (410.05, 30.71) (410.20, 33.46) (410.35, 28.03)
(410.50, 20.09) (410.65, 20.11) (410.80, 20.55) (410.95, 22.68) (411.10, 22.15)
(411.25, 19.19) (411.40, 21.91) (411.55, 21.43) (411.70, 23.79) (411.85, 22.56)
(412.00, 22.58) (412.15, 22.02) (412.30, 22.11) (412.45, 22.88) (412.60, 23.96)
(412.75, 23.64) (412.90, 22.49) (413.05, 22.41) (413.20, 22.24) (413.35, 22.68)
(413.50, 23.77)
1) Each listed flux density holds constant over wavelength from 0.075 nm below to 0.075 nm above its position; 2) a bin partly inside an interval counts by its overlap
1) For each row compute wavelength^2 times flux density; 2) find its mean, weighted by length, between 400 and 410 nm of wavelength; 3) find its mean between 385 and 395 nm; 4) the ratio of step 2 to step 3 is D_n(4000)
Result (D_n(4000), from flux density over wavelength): 1.3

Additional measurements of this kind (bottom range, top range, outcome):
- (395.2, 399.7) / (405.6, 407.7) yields 1.19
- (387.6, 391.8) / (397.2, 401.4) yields 1.15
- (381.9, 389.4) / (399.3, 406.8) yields 1.34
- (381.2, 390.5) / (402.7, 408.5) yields 1.34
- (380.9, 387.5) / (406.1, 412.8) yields 1.36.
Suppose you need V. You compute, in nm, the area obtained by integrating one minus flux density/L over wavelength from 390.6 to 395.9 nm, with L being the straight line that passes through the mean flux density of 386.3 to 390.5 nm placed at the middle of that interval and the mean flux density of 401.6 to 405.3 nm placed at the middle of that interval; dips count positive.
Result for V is 0.44 nm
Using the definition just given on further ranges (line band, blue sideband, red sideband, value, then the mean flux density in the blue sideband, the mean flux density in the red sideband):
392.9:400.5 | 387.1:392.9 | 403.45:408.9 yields 0.62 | 20.1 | 23.1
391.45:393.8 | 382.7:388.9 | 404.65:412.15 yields 0.29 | 19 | 22.9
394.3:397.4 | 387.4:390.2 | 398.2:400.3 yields 0.36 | 19.4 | 22.5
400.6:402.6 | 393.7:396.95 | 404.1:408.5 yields -0.24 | 18.7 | 23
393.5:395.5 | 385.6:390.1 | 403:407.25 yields 0.16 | 20.1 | 23.1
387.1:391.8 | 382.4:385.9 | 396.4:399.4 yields -0.41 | 17.8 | 20.3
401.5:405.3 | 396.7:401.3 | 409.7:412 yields -0.25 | 21.5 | 23.3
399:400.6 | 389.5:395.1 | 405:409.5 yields -0.12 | 19.4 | 22.9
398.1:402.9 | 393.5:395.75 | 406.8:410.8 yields -0.46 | 19.8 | 23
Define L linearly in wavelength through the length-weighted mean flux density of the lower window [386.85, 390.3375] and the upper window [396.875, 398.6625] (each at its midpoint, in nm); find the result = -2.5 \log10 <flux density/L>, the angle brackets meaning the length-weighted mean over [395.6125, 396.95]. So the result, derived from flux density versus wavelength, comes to 0.21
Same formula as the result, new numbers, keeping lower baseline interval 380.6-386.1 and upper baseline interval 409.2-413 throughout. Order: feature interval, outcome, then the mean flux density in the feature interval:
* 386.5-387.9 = -0.12 mag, 21.2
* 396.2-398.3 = 0.11 mag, 18.5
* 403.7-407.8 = -0.06 mag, 23.1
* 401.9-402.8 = -0.14 mag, 24.2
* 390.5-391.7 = -0.12 mag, 21.8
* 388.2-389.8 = -0.02 mag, 19.6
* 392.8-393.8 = 0.31 mag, 15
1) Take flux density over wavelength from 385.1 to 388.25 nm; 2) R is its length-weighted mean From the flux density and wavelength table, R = 20.4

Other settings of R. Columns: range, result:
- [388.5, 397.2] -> 19.2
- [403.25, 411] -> 23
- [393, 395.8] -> 18.7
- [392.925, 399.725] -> 19.4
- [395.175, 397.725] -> 18.2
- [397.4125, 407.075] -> 22.9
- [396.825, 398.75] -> 20.3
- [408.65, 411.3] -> 22.8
